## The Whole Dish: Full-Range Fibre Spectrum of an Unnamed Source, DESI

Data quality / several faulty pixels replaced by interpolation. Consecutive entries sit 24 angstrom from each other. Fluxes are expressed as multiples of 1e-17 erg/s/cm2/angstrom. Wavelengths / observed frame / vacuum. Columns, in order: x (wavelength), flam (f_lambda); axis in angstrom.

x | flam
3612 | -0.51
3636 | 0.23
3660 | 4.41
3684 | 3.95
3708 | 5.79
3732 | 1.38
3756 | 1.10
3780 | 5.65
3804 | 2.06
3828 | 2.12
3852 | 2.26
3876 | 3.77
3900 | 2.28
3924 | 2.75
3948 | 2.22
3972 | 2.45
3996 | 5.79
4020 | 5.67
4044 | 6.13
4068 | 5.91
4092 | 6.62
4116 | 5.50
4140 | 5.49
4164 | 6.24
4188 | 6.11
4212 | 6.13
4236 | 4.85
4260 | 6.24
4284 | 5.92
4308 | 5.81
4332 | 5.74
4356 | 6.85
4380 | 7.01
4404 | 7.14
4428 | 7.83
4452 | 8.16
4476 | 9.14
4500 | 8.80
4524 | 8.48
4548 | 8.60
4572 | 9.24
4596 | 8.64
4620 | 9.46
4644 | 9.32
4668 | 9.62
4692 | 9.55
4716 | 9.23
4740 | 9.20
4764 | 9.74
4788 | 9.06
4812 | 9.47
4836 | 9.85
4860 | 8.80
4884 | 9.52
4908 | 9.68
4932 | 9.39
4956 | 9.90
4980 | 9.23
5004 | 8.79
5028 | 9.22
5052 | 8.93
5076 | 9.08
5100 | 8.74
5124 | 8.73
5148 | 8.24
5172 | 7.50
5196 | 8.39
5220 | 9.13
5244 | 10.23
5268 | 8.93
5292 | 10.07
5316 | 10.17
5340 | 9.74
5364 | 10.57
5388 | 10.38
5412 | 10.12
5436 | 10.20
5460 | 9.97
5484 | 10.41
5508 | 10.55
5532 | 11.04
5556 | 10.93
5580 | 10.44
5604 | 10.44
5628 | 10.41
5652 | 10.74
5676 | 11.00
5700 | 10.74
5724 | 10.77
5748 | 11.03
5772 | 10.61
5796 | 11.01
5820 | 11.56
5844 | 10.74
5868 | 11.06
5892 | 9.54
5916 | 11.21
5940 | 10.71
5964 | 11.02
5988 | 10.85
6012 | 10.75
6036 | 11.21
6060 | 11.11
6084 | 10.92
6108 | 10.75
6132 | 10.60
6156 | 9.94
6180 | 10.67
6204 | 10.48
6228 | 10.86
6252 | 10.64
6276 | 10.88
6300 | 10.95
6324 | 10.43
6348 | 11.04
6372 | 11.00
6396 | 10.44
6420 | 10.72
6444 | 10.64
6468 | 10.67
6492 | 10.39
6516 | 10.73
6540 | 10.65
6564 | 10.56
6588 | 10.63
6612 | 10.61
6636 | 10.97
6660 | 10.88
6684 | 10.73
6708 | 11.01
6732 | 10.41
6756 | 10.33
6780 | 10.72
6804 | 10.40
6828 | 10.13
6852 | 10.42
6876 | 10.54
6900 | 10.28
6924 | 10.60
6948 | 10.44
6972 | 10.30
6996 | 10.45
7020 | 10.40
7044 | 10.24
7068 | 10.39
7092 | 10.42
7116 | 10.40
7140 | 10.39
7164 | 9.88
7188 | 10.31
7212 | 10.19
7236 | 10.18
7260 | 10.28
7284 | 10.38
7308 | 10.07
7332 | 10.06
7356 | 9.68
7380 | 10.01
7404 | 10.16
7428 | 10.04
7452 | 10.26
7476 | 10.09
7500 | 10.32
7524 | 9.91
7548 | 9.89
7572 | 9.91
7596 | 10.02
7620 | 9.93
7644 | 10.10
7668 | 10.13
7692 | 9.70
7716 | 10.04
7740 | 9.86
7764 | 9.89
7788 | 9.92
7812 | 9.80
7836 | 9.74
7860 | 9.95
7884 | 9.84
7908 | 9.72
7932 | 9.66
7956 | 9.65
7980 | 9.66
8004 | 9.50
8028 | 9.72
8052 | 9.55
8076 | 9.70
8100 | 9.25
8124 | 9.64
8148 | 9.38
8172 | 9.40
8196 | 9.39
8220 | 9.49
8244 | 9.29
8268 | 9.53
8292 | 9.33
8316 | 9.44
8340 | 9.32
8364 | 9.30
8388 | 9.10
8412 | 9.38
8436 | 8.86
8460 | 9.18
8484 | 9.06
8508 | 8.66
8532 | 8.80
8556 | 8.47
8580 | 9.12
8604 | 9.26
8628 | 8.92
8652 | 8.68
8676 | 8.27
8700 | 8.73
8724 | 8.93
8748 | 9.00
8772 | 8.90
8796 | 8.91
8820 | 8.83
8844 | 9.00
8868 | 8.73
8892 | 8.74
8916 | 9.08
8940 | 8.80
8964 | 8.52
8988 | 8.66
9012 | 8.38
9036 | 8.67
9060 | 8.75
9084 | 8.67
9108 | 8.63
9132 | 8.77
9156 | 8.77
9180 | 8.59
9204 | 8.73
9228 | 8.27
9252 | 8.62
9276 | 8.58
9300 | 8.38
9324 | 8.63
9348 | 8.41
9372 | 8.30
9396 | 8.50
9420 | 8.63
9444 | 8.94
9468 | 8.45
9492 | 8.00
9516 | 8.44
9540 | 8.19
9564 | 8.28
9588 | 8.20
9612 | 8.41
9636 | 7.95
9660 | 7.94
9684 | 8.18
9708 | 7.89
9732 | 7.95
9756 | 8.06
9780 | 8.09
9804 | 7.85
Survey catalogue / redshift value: 0.00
